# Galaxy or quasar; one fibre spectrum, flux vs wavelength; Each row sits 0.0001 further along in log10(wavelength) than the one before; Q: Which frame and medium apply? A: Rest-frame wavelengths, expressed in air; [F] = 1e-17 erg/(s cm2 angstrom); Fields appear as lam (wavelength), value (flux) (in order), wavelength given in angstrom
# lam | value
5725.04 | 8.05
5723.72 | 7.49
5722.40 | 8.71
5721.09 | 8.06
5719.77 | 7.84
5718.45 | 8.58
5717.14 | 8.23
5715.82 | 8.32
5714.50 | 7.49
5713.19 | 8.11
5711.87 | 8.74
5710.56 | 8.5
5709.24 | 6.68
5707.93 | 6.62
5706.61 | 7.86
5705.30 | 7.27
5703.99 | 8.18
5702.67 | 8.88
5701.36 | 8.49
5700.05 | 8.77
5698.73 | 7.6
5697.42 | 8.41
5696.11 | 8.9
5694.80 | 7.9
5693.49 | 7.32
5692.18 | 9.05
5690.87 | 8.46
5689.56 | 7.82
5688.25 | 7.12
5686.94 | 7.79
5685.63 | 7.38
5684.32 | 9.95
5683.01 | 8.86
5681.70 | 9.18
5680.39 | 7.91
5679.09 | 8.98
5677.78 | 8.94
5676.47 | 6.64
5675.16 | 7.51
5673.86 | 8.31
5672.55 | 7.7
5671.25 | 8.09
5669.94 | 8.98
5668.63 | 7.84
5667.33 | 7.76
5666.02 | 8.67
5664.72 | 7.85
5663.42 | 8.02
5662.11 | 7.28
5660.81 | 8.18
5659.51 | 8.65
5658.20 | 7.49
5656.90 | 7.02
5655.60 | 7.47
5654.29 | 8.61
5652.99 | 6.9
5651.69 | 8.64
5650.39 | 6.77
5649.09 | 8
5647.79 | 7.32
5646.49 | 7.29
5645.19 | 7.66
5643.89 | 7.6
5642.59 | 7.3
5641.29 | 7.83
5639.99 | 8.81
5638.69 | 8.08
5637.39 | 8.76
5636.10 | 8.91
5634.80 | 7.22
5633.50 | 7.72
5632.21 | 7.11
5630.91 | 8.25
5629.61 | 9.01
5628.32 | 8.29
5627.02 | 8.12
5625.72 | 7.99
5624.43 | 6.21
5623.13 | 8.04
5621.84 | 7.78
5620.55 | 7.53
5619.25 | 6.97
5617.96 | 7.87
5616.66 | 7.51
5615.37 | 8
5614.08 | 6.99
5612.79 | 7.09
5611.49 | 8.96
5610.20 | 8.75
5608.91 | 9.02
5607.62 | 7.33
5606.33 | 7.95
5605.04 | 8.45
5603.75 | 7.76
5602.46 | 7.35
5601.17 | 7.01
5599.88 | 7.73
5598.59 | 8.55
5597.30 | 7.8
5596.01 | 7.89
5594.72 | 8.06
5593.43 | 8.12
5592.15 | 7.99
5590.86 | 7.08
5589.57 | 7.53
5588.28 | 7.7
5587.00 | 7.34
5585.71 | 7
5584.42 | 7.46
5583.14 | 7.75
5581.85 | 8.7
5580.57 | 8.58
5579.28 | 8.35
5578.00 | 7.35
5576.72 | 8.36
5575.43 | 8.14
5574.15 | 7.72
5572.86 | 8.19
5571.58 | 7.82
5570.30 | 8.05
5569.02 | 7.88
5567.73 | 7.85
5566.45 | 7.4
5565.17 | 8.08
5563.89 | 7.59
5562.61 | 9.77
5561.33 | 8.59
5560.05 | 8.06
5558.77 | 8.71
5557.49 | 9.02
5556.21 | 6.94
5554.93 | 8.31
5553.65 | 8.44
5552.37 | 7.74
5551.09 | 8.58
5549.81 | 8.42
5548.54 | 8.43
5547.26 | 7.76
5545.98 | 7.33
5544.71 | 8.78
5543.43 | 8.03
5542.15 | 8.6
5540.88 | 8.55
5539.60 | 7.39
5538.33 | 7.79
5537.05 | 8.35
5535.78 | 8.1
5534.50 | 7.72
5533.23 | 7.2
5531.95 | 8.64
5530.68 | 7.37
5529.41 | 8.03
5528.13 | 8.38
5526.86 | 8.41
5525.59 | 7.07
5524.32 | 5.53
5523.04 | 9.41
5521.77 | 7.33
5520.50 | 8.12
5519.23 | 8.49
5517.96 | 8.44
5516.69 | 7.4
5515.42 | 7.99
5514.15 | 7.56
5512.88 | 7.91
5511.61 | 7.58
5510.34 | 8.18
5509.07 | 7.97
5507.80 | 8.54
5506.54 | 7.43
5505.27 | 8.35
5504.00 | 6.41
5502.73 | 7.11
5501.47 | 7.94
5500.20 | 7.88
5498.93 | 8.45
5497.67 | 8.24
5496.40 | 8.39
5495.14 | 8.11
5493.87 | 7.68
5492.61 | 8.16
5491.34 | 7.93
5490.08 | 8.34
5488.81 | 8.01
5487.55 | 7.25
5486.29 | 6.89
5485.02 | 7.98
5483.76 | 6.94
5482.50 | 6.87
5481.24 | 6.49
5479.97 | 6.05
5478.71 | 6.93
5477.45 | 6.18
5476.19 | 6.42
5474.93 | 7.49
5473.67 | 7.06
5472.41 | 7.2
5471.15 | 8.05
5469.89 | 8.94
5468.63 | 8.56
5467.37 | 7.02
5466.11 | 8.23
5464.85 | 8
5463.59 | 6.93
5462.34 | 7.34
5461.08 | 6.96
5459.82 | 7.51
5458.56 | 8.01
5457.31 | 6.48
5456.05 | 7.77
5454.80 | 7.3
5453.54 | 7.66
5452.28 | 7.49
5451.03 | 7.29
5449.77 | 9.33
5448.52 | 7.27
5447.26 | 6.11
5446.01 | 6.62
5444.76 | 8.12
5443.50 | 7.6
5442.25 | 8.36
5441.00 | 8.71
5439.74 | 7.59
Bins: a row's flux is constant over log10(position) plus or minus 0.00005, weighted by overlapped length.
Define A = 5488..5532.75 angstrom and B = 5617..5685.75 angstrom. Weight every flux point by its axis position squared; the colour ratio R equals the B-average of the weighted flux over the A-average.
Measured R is 1.1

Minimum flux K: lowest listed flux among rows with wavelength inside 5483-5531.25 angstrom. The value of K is 5.53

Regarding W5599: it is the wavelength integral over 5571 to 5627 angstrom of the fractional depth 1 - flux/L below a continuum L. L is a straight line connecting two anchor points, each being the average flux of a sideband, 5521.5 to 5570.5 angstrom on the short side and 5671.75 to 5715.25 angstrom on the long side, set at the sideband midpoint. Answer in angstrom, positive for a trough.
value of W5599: 1.77 angstrom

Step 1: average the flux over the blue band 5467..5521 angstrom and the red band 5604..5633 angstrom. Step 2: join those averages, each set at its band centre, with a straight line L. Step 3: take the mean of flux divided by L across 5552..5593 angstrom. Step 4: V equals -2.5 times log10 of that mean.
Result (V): -0.03 mag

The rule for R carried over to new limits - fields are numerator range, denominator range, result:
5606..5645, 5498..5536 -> 1.05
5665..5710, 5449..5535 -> 1.14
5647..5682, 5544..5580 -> 1.01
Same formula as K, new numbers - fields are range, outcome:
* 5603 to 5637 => 6.21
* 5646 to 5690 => 6.64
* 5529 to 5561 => 6.94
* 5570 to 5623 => 6.97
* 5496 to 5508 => 6.41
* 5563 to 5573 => 7.4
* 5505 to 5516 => 7.43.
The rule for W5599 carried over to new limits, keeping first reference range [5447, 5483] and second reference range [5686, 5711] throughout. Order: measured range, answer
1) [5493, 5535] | -2.10 angstrom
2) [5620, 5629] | 0.07 angstrom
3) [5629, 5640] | -0.52 angstrom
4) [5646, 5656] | 0.27 angstrom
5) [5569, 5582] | -0.76 angstrom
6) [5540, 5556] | -1.32 angstrom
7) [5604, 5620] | -0.33 angstrom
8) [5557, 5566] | -1.07 angstrom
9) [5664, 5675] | -0.32 angstrom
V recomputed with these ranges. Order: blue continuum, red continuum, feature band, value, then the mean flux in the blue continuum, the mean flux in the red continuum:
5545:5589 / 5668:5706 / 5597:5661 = 0.041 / 8.05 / 8.21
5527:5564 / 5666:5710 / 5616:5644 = 0.036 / 8.17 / 8.1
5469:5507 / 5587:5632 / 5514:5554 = -0.049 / 7.51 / 7.83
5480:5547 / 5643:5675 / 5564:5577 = -0.014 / 7.81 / 7.83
